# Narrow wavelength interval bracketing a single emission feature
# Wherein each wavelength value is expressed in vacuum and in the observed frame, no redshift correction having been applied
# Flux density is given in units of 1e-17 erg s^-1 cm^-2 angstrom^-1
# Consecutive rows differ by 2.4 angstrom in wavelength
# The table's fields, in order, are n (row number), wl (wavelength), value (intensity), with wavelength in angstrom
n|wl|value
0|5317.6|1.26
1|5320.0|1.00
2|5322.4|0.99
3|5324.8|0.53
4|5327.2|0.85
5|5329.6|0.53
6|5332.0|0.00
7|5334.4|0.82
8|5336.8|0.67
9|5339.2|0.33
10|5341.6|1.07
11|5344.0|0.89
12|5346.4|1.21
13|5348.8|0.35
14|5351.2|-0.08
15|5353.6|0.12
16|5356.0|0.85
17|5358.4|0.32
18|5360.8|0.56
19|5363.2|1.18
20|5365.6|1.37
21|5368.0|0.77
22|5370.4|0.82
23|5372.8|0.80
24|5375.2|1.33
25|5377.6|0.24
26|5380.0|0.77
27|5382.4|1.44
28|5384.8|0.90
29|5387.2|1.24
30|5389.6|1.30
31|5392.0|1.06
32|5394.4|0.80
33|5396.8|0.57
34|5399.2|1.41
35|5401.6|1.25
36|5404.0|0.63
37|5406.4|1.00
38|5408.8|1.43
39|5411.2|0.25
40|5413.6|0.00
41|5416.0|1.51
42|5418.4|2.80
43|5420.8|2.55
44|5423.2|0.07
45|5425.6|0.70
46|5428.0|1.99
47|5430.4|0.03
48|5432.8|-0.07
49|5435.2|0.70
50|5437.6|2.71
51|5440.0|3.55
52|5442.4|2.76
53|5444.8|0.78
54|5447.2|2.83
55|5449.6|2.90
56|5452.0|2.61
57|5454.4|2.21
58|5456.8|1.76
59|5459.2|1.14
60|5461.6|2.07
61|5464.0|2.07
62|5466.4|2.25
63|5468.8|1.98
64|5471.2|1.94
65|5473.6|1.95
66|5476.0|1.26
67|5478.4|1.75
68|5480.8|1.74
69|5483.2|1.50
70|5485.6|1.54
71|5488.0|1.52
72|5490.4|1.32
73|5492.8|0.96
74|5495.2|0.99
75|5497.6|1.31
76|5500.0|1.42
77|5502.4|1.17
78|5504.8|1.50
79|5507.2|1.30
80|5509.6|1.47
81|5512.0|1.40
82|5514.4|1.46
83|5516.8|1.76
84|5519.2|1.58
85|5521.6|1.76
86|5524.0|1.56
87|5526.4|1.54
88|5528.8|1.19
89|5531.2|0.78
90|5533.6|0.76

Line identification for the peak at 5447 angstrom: Ly-alpha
